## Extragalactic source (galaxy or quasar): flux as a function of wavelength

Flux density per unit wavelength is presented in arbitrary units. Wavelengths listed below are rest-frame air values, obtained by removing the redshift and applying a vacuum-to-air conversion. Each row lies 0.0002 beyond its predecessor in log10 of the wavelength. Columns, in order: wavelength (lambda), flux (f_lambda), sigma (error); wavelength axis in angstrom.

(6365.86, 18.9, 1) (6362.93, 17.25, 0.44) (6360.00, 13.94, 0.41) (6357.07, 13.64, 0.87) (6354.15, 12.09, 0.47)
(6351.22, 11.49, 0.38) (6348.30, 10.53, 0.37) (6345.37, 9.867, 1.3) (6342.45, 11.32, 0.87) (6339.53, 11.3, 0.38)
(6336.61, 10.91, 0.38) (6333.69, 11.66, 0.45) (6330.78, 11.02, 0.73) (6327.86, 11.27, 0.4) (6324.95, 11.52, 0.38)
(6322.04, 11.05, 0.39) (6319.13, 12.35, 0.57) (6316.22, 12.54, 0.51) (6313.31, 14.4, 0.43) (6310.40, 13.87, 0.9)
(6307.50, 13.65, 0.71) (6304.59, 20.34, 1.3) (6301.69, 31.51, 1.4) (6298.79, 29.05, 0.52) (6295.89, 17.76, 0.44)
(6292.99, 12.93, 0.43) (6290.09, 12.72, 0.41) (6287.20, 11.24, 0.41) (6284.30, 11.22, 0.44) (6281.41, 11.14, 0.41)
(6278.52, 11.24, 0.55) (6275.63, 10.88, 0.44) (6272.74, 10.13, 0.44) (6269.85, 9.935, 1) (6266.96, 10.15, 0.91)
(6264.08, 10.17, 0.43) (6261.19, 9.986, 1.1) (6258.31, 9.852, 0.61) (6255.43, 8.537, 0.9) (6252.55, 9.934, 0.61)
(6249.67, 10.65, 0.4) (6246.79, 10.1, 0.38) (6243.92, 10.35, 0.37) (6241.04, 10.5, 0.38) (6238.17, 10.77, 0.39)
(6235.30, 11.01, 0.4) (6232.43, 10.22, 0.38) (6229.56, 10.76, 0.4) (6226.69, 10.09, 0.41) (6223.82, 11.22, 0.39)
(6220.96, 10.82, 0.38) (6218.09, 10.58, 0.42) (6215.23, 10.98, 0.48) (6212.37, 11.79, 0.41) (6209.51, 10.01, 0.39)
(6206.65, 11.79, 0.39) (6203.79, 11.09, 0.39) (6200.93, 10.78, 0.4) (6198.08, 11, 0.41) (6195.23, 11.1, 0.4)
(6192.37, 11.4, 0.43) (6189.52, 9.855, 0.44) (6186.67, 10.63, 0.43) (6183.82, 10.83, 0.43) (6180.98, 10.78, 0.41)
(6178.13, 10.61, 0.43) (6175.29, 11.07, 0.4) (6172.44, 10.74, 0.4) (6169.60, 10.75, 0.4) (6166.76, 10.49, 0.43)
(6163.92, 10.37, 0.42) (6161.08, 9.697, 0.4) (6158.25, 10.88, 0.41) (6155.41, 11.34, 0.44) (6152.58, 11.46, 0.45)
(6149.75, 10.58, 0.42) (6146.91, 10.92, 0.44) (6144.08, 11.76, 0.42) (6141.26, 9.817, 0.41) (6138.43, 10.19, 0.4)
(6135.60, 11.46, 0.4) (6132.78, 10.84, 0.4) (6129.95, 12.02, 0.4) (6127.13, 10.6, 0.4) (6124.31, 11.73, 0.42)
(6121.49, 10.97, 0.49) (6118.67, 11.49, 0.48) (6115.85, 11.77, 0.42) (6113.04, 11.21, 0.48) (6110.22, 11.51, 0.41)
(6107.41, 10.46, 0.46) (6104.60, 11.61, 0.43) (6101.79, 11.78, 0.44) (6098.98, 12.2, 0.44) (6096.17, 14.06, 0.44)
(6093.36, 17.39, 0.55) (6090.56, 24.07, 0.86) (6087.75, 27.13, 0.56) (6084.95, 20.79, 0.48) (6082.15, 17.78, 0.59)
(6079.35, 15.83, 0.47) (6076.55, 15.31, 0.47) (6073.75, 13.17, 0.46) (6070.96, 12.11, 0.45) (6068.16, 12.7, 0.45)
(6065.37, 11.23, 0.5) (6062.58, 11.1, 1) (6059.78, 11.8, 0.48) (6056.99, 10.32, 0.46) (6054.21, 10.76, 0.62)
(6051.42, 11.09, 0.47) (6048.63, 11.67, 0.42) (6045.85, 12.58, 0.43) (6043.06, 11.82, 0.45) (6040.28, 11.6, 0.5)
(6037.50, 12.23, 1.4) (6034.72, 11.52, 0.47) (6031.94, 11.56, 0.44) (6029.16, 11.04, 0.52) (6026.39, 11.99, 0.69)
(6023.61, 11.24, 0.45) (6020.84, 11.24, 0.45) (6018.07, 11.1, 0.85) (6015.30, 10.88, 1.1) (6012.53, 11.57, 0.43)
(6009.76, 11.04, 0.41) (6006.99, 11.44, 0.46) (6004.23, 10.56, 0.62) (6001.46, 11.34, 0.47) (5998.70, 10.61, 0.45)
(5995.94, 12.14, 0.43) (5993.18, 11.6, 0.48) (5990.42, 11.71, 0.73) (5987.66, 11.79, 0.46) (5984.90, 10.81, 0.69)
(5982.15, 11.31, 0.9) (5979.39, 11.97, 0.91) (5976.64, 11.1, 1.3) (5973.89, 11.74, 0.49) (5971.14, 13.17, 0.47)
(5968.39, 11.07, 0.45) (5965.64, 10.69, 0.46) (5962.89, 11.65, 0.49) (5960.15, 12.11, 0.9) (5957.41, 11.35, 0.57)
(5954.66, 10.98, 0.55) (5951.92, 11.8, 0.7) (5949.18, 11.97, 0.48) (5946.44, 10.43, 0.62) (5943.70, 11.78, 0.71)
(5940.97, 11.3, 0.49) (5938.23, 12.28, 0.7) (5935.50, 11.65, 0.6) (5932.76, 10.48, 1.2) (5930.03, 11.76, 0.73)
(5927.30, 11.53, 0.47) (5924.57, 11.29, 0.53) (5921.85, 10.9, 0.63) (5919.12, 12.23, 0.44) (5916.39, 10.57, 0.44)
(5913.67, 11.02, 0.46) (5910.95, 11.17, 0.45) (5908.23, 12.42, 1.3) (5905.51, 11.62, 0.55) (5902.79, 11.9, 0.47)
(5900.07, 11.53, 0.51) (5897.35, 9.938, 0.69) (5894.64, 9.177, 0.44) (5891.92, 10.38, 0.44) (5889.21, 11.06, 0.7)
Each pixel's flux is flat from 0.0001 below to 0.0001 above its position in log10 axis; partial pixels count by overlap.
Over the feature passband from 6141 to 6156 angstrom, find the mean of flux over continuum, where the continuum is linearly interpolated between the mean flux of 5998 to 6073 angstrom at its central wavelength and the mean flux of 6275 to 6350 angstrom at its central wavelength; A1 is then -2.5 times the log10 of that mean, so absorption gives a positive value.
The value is 0.12 mag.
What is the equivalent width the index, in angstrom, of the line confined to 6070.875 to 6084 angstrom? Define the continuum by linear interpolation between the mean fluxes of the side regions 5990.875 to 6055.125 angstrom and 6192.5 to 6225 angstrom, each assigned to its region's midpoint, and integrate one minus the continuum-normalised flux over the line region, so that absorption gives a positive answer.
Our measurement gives -4.7 angstrom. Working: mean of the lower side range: 11.4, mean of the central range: 15.3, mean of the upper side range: 11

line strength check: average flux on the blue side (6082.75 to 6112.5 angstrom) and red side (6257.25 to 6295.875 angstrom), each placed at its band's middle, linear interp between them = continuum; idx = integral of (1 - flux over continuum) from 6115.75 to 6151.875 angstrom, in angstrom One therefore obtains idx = 9.5 angstrom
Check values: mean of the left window 16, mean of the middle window 11.1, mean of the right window 11.2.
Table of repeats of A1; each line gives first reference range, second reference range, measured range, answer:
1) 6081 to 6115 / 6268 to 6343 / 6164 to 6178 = 0.37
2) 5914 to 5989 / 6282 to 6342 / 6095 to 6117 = 0.09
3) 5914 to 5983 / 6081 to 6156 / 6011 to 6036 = 0.08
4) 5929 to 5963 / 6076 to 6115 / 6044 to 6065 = 0.27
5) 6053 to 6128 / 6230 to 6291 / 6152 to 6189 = 0.14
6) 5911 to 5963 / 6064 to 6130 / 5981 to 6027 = 0.11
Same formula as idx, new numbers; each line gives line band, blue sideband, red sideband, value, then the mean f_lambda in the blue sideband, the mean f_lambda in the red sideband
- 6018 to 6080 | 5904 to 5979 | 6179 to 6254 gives -4.10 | 11.5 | 10.7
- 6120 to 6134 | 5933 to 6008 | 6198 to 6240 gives -0.19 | 11.5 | 10.9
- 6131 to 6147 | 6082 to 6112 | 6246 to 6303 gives 4.70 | 16.1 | 13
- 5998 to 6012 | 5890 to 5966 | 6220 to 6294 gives 0.10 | 11.3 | 10.6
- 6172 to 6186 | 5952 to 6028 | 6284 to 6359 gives 2.23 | 11.4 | 13.9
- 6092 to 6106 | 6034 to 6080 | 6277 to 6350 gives -1.13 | 12.1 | 13.8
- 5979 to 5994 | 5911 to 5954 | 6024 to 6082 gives 0.31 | 11.4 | 12.2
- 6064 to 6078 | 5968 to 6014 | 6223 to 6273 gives -2.31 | 11.5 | 10.2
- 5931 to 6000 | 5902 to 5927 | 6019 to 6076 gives 0.25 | 11.5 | 11.7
